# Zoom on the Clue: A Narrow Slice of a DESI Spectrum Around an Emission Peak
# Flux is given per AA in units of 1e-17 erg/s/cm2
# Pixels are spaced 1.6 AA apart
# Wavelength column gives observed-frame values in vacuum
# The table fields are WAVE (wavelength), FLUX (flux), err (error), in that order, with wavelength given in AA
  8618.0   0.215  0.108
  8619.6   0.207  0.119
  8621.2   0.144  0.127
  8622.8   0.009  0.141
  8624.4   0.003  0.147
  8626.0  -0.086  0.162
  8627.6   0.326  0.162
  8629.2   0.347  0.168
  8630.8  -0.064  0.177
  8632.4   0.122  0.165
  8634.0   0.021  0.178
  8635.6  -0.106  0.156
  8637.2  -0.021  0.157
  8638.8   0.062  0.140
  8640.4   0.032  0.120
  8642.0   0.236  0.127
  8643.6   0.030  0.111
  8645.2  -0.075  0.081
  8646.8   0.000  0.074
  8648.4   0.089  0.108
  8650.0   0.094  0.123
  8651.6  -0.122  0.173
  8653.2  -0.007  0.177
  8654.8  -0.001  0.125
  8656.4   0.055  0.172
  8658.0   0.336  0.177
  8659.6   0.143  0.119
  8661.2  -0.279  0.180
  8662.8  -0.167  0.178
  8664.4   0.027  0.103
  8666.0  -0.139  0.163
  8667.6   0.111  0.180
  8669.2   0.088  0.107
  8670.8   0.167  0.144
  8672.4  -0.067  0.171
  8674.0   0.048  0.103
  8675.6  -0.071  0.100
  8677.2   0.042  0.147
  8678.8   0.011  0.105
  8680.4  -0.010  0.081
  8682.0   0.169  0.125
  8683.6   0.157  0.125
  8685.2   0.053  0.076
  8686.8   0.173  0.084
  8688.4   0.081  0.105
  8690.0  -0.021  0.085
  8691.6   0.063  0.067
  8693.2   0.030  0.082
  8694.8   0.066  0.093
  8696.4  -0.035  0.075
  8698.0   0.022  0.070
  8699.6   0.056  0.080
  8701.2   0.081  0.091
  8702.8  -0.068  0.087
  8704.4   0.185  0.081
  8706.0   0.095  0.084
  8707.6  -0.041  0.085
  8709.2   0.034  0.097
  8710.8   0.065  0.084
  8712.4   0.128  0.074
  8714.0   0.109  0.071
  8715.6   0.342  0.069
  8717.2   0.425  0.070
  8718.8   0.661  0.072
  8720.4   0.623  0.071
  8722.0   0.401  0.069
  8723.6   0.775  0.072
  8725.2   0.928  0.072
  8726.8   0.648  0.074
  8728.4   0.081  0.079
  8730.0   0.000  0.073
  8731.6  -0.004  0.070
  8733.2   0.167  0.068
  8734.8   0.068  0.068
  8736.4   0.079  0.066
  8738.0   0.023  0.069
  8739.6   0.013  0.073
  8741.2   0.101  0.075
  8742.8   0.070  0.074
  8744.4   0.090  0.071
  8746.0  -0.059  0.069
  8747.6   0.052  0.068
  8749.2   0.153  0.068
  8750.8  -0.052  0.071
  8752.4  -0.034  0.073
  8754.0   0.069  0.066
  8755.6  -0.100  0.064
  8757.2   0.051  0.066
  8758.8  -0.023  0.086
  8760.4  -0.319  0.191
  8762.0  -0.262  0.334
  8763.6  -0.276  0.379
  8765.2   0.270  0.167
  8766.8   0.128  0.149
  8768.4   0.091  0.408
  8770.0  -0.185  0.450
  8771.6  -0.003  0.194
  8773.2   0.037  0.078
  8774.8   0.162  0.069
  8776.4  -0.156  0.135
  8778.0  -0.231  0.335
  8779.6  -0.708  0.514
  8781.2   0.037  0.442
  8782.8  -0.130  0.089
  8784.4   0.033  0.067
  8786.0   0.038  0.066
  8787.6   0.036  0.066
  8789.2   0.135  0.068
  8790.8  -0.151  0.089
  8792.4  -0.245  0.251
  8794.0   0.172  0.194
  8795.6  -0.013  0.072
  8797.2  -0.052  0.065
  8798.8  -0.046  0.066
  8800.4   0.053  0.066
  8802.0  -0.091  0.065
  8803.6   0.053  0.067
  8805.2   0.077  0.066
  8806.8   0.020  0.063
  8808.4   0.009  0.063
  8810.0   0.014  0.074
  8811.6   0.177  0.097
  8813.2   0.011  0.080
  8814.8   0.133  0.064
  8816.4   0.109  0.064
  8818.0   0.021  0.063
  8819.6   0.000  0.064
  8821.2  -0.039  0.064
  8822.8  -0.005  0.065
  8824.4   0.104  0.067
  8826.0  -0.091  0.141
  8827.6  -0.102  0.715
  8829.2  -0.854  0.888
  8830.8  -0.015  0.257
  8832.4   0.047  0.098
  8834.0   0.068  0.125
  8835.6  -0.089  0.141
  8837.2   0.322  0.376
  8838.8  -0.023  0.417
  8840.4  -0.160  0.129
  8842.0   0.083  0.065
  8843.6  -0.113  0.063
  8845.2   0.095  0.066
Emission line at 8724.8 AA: [O II] 3727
